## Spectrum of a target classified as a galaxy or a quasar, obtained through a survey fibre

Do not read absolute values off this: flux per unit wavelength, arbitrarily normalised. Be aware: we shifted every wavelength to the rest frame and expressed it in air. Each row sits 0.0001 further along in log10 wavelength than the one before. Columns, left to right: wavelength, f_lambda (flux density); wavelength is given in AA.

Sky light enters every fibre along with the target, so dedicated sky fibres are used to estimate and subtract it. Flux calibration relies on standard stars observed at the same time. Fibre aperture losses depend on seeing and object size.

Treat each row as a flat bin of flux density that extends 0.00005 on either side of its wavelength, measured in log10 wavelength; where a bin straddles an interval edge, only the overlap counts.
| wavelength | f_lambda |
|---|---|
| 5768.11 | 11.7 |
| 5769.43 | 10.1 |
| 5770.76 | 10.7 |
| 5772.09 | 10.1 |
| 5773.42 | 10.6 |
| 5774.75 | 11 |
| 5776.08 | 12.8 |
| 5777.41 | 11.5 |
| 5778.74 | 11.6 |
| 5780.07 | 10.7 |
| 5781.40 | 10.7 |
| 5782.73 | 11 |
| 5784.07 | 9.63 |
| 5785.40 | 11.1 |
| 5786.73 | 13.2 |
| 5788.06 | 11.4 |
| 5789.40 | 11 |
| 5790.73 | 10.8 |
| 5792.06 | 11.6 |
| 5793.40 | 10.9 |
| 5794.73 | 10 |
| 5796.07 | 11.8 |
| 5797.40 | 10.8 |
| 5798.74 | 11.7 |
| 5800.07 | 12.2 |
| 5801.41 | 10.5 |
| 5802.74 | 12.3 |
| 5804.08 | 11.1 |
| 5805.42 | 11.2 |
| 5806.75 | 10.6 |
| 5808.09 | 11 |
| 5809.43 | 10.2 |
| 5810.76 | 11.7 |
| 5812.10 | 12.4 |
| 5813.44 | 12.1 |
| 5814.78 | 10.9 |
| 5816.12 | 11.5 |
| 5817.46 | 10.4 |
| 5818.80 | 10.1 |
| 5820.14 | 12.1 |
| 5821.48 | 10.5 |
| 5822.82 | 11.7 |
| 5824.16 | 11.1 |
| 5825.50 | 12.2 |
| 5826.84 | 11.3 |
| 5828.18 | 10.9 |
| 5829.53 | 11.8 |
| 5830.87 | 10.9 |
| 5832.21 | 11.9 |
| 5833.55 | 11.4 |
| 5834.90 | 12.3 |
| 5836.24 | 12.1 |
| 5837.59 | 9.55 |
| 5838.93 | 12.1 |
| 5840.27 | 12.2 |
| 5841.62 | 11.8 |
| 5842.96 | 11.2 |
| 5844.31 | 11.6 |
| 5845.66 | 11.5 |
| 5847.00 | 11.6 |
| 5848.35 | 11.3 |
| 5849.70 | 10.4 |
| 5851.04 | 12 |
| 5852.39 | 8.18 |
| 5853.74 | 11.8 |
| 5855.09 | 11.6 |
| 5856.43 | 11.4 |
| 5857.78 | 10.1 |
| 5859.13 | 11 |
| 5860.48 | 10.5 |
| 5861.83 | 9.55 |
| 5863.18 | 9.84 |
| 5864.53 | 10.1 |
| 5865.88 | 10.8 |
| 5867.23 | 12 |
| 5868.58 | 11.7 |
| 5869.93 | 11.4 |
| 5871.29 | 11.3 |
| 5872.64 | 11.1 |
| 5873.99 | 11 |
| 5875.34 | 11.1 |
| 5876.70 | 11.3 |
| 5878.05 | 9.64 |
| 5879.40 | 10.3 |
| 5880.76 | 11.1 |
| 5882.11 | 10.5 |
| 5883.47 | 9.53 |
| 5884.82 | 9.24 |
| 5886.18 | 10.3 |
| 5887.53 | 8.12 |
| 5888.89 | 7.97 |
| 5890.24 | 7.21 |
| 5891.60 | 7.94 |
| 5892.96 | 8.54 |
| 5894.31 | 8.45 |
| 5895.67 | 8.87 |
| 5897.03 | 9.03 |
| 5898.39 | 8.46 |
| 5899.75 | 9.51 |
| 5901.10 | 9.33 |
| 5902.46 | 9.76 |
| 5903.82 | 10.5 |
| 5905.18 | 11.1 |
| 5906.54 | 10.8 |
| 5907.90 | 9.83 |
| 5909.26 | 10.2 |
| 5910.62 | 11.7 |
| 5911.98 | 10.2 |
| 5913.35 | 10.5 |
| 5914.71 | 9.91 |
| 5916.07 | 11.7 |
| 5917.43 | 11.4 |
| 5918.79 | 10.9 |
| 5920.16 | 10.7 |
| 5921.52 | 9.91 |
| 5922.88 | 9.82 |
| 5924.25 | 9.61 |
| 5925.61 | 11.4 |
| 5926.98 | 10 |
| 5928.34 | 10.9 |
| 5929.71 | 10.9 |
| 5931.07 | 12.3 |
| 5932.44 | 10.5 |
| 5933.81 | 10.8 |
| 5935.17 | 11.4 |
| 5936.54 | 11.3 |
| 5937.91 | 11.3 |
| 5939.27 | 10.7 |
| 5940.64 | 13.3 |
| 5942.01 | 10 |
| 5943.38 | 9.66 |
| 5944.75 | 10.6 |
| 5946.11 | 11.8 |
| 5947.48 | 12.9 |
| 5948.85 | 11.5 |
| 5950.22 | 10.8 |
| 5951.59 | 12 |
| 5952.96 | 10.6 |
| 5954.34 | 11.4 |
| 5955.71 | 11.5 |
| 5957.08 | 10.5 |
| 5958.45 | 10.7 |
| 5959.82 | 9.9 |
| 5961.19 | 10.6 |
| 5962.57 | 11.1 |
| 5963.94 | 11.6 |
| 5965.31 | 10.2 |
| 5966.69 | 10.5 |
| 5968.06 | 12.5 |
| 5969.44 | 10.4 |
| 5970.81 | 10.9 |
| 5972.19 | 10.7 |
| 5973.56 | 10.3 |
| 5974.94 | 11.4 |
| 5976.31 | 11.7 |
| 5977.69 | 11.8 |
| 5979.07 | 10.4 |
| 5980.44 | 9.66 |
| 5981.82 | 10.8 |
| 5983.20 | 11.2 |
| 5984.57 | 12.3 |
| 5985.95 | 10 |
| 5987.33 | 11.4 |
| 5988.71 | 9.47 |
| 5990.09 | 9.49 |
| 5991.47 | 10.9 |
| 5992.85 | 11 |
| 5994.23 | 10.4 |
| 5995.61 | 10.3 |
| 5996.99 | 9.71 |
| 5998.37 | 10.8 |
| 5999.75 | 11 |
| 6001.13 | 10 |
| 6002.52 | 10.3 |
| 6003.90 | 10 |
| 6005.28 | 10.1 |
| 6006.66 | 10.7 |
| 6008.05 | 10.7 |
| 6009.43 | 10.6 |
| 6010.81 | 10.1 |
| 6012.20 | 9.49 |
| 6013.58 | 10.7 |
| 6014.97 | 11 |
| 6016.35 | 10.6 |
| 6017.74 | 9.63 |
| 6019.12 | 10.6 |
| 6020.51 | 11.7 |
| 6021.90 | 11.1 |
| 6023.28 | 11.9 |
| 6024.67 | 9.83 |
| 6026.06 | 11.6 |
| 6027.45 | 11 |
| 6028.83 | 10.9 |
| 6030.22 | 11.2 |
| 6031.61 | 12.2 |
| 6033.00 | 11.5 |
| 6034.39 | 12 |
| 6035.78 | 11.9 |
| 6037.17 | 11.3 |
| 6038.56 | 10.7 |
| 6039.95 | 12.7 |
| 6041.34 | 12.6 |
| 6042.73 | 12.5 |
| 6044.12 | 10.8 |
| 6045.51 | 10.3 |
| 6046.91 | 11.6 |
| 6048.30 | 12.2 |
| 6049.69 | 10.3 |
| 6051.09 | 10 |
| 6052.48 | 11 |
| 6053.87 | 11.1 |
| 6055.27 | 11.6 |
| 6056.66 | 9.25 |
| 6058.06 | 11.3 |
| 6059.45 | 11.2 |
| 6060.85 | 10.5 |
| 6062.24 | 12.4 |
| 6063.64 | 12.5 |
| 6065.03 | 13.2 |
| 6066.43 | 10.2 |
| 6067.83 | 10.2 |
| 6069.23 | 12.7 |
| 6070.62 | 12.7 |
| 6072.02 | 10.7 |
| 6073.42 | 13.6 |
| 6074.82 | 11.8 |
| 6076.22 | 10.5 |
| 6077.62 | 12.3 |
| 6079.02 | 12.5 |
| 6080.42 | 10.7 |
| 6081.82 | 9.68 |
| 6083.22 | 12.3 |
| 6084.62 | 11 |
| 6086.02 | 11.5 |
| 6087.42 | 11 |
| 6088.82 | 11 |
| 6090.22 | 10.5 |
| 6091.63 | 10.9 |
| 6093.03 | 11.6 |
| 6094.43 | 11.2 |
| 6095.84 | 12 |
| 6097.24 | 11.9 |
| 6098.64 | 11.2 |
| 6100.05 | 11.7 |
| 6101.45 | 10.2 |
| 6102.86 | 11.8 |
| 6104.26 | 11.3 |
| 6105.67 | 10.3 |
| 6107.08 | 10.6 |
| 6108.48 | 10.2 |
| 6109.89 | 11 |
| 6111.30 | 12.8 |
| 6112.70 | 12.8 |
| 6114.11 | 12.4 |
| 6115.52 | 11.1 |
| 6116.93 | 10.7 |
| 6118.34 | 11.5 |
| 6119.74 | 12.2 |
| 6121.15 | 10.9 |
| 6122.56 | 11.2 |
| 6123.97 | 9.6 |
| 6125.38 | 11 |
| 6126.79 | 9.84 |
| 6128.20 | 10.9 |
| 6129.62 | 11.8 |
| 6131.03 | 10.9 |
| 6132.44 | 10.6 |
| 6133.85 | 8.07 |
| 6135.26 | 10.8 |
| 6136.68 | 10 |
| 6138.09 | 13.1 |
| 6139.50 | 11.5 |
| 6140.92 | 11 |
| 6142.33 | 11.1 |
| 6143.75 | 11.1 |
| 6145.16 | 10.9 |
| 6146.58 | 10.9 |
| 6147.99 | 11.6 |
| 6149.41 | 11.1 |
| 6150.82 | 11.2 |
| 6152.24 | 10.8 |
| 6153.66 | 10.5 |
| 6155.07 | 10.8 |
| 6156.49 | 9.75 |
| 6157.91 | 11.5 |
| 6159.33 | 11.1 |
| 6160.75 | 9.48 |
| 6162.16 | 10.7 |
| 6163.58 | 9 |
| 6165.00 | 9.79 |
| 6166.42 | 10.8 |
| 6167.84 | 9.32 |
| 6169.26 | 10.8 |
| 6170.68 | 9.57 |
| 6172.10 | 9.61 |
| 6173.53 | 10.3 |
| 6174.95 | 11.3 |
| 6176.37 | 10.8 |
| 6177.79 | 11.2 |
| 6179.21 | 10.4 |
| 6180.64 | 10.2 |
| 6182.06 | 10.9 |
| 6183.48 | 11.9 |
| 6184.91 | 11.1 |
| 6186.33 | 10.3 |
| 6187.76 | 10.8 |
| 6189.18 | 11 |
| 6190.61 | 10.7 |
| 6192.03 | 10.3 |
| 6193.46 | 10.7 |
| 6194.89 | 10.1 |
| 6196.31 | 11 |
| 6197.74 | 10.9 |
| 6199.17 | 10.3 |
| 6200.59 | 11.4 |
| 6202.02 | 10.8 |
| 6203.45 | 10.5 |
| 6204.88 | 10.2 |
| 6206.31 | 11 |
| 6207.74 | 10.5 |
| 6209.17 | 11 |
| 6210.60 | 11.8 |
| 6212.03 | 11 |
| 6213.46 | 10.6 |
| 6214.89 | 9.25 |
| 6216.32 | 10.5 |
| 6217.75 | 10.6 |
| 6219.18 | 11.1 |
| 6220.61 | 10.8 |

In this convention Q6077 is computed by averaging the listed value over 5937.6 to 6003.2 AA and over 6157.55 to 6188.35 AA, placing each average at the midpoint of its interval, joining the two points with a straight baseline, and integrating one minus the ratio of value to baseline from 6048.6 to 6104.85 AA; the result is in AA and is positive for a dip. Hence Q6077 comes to -3.51 AA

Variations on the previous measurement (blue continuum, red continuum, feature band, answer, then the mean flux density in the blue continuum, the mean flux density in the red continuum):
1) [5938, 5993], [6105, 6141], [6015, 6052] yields -0.88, 11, 11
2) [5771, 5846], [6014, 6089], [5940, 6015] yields 3.55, 11.3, 11.3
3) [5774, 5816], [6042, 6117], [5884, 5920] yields 5.14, 11.3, 11.3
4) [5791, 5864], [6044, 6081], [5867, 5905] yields 4.80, 11.2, 11.4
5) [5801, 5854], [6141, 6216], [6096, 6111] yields -0.44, 11.3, 10.6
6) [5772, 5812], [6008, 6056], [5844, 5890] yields 2.45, 11.2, 11.1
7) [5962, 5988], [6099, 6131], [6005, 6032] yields 0.66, 11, 11.2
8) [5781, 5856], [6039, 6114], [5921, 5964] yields 1.34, 11.3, 11.4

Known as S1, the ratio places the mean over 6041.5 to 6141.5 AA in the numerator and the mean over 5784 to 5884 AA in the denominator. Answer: 1.01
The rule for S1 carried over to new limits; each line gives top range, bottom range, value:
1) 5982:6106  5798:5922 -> 1.04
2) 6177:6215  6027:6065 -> 0.94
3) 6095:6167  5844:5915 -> 1.07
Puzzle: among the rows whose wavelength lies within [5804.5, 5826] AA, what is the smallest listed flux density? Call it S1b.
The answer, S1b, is 10.1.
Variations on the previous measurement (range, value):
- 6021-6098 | 9.25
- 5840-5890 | 7.97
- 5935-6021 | 9.47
